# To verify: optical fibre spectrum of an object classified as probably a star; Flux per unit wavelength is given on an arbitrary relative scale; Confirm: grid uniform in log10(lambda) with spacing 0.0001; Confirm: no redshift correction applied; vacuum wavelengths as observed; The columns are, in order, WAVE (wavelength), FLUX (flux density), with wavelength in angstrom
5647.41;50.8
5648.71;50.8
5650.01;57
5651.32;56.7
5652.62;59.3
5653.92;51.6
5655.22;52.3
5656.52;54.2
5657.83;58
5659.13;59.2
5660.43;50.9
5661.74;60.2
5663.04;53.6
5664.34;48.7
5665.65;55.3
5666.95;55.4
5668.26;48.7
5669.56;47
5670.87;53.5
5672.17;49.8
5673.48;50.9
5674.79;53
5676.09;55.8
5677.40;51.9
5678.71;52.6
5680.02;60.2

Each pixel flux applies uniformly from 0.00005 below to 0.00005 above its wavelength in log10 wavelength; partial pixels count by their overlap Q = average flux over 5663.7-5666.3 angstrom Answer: 52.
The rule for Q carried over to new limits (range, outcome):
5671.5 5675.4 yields 51.2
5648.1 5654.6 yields 55.1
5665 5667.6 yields 55.5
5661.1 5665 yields 54.2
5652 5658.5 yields 55.1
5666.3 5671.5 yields 51.1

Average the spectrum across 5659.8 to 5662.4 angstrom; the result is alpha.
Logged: 55.5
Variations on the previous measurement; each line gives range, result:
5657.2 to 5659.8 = 58.7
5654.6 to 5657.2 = 53.2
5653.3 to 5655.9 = 52.1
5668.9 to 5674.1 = 50.3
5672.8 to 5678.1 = 52.8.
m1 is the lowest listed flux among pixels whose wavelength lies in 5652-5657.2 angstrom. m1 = 51.6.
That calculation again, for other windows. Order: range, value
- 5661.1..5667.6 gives 48.7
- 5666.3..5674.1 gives 47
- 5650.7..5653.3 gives 56.7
